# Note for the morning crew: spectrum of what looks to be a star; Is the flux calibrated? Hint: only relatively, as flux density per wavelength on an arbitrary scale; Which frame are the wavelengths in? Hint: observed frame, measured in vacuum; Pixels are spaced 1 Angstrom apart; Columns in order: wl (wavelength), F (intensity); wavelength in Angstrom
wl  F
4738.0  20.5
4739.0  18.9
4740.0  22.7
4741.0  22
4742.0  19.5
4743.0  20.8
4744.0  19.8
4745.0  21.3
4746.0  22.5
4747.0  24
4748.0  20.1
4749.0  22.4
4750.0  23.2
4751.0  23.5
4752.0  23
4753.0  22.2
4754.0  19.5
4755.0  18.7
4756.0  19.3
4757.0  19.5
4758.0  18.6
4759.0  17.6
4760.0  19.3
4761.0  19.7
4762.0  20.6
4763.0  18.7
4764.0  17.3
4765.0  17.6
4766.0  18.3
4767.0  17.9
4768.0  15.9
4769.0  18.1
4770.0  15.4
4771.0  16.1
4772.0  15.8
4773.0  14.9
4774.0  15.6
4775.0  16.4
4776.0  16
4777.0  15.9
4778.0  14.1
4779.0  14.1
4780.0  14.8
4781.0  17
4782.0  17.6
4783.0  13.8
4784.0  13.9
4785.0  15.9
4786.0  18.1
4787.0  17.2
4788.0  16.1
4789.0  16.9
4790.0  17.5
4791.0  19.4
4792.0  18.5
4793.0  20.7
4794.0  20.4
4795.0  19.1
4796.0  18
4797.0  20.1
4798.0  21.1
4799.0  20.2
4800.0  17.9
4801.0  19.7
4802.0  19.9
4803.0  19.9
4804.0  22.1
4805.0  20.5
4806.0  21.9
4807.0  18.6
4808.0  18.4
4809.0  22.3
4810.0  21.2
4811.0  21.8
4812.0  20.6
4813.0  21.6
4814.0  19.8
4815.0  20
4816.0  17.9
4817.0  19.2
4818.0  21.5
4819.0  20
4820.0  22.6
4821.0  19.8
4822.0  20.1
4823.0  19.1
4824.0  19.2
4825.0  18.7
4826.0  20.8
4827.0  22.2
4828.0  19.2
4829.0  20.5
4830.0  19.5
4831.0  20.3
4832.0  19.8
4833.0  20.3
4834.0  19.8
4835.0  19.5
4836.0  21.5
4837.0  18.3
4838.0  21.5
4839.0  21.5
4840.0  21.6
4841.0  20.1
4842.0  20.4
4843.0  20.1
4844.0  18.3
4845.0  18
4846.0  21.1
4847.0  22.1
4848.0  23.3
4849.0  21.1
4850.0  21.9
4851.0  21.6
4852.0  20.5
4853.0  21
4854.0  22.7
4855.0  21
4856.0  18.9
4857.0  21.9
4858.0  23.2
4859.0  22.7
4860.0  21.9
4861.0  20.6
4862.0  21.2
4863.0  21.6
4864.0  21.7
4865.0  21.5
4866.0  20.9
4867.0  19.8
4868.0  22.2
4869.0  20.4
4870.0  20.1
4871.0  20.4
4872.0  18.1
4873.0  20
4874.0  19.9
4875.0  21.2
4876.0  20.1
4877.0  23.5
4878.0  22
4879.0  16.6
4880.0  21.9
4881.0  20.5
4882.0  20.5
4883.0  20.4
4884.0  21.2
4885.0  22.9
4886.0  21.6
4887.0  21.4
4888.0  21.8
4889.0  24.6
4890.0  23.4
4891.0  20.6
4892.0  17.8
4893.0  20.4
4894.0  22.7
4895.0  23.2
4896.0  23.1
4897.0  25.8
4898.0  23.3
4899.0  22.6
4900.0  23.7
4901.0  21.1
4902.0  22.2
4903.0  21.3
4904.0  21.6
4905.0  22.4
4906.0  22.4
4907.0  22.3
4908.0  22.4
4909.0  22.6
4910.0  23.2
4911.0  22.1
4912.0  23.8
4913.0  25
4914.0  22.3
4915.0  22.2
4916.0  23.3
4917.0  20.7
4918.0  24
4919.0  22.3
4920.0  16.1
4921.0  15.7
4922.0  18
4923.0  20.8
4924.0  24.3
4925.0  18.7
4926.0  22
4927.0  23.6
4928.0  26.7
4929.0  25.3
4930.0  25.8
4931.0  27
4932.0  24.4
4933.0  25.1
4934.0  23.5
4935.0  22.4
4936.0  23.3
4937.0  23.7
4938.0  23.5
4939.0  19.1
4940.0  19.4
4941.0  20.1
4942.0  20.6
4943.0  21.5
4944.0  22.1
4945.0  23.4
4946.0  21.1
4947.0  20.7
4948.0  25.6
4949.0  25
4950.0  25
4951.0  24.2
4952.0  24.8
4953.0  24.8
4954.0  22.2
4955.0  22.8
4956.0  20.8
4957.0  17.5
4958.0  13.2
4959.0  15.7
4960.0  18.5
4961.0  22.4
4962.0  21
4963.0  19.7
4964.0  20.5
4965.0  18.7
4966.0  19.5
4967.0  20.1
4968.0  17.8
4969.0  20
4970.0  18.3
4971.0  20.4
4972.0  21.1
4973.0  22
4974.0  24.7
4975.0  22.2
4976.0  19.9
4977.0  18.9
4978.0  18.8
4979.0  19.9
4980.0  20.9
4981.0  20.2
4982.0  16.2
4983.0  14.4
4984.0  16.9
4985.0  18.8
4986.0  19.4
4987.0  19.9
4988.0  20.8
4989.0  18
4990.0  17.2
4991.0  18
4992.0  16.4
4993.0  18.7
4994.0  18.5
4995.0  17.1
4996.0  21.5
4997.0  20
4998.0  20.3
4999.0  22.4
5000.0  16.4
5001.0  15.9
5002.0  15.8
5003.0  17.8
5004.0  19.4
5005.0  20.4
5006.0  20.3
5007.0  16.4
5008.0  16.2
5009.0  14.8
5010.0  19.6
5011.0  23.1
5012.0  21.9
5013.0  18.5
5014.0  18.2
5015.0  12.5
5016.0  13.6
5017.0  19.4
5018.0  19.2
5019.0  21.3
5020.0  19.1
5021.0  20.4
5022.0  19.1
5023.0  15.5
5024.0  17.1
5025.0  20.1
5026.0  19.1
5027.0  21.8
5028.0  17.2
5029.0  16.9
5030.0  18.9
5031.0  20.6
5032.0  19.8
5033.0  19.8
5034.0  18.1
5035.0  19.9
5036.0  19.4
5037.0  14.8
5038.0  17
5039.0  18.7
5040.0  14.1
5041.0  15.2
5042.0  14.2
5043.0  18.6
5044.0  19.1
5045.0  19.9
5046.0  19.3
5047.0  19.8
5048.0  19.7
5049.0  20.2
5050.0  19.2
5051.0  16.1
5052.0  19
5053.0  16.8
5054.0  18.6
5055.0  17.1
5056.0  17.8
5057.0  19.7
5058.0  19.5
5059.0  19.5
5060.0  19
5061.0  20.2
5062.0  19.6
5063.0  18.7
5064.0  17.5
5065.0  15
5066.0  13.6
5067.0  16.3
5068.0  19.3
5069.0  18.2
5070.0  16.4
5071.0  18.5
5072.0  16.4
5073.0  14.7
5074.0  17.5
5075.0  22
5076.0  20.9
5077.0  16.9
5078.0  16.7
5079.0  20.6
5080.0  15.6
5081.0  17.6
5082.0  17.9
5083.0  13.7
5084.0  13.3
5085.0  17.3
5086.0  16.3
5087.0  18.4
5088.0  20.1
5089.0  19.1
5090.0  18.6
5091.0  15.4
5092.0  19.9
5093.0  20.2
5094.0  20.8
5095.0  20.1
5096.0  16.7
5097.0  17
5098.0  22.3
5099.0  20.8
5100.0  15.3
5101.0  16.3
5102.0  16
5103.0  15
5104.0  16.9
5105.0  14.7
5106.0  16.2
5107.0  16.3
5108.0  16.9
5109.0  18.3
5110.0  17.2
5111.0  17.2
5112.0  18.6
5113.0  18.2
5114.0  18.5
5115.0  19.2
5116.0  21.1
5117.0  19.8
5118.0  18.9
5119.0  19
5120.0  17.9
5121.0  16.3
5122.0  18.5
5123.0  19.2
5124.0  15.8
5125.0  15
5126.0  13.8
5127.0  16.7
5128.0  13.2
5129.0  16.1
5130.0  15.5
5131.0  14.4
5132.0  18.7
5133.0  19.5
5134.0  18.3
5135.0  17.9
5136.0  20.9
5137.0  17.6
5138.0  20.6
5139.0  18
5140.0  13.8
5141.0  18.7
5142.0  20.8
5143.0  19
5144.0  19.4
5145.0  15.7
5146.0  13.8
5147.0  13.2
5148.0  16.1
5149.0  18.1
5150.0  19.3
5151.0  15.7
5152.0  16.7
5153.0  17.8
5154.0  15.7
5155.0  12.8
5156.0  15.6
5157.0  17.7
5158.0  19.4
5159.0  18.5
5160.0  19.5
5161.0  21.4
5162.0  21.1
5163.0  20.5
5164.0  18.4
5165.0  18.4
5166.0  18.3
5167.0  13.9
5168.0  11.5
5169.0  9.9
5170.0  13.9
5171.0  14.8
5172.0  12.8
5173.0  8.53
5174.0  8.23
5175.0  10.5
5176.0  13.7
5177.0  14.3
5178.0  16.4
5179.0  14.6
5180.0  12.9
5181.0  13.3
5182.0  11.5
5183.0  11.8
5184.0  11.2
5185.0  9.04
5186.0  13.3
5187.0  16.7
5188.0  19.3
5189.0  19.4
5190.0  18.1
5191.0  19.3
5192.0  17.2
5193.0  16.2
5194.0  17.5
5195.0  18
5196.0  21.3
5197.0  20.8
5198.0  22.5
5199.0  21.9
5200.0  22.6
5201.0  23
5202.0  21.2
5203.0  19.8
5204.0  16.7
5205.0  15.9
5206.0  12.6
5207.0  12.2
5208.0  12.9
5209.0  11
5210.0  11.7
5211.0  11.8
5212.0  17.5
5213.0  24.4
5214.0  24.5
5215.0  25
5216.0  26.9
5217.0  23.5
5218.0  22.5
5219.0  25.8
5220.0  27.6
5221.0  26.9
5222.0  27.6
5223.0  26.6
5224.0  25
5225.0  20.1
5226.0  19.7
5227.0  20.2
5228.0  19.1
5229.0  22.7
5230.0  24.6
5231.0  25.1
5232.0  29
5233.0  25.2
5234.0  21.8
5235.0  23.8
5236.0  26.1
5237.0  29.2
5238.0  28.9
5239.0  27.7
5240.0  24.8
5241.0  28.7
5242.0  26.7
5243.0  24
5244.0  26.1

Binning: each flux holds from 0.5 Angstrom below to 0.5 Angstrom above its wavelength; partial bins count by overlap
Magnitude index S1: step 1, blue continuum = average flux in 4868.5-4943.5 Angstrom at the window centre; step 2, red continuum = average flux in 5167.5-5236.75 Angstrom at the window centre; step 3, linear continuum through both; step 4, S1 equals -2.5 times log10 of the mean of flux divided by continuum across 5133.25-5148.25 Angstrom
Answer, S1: 0.09 mag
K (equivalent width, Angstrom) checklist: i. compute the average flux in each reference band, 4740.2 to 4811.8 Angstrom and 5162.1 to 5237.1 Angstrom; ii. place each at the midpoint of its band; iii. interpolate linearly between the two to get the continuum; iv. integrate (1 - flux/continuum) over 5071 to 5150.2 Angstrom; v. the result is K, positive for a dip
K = 4.3 Angstrom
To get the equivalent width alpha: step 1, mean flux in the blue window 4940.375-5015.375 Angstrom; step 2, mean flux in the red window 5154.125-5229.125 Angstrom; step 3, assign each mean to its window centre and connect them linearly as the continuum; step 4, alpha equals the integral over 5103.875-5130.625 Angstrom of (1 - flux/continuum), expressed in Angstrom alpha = 1.8 Angstrom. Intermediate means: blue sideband 19.7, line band 17.2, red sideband 17.7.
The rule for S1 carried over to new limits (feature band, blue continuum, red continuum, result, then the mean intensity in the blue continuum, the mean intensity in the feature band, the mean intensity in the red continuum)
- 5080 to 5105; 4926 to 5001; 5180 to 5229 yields 0.13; 20.8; 17.6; 19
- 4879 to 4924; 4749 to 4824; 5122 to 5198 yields -0.21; 18.8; 21.8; 16.3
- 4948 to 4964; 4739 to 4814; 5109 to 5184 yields -0.20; 18.9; 21.3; 16.5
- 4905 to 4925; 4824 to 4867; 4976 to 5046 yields -0.10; 20.8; 21.7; 18.4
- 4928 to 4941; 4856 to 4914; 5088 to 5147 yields -0.13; 21.7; 23.5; 17.7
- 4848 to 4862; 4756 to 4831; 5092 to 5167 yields -0.17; 18.6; 21.5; 17.6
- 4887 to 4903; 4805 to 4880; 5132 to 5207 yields -0.12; 20.6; 22.4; 16.7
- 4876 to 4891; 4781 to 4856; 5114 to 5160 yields -0.12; 19.8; 21.5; 17.4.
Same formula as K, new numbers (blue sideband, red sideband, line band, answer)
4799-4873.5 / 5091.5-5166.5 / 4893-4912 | -2.6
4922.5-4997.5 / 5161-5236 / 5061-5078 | 1.8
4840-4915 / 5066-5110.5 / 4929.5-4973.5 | -3.1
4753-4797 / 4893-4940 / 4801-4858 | -3.2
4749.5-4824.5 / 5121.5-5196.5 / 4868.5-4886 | -2.4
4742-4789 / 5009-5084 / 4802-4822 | -2.5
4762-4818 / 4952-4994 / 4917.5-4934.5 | -3.0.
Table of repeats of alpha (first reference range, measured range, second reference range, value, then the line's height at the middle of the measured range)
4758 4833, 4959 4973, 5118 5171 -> -1.5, 17.9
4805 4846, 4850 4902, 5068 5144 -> -4.4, 19.8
